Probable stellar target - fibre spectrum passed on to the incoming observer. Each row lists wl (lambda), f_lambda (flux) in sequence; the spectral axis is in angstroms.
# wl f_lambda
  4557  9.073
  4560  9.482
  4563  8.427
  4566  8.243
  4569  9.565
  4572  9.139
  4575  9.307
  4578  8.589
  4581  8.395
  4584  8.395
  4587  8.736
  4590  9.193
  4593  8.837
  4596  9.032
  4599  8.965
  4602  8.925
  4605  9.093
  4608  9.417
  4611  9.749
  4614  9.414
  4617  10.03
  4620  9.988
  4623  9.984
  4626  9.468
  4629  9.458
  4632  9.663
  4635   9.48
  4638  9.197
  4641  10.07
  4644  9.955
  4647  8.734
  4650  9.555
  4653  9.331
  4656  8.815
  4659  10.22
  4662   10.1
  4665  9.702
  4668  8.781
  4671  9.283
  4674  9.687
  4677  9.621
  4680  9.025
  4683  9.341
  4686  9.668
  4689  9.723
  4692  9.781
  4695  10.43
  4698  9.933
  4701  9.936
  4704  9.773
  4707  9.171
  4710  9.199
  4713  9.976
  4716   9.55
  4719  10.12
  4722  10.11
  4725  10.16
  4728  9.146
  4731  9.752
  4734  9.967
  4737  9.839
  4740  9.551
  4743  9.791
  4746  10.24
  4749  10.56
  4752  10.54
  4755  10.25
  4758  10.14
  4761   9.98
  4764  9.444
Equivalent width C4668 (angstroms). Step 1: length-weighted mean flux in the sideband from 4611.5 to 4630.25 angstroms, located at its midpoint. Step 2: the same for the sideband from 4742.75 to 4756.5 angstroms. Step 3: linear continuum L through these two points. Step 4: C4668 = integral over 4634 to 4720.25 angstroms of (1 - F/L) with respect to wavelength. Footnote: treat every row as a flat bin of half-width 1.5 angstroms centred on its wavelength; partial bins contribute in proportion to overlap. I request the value 3.4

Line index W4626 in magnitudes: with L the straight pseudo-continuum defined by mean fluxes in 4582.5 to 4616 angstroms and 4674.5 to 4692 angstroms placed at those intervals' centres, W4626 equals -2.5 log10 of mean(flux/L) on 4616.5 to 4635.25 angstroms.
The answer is -0.06 mag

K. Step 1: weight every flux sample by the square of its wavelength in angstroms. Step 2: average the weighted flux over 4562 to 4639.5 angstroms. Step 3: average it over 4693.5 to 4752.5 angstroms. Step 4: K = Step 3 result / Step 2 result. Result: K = 1.1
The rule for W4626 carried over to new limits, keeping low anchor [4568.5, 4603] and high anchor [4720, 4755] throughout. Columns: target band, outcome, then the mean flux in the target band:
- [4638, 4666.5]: -0.024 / 9.59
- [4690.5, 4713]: -0.004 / 9.76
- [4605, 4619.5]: -0.061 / 9.62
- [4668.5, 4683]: 0.022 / 9.35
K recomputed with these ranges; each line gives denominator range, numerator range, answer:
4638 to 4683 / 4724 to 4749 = 1.07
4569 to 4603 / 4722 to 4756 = 1.20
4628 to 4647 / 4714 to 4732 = 1.06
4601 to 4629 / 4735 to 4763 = 1.12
